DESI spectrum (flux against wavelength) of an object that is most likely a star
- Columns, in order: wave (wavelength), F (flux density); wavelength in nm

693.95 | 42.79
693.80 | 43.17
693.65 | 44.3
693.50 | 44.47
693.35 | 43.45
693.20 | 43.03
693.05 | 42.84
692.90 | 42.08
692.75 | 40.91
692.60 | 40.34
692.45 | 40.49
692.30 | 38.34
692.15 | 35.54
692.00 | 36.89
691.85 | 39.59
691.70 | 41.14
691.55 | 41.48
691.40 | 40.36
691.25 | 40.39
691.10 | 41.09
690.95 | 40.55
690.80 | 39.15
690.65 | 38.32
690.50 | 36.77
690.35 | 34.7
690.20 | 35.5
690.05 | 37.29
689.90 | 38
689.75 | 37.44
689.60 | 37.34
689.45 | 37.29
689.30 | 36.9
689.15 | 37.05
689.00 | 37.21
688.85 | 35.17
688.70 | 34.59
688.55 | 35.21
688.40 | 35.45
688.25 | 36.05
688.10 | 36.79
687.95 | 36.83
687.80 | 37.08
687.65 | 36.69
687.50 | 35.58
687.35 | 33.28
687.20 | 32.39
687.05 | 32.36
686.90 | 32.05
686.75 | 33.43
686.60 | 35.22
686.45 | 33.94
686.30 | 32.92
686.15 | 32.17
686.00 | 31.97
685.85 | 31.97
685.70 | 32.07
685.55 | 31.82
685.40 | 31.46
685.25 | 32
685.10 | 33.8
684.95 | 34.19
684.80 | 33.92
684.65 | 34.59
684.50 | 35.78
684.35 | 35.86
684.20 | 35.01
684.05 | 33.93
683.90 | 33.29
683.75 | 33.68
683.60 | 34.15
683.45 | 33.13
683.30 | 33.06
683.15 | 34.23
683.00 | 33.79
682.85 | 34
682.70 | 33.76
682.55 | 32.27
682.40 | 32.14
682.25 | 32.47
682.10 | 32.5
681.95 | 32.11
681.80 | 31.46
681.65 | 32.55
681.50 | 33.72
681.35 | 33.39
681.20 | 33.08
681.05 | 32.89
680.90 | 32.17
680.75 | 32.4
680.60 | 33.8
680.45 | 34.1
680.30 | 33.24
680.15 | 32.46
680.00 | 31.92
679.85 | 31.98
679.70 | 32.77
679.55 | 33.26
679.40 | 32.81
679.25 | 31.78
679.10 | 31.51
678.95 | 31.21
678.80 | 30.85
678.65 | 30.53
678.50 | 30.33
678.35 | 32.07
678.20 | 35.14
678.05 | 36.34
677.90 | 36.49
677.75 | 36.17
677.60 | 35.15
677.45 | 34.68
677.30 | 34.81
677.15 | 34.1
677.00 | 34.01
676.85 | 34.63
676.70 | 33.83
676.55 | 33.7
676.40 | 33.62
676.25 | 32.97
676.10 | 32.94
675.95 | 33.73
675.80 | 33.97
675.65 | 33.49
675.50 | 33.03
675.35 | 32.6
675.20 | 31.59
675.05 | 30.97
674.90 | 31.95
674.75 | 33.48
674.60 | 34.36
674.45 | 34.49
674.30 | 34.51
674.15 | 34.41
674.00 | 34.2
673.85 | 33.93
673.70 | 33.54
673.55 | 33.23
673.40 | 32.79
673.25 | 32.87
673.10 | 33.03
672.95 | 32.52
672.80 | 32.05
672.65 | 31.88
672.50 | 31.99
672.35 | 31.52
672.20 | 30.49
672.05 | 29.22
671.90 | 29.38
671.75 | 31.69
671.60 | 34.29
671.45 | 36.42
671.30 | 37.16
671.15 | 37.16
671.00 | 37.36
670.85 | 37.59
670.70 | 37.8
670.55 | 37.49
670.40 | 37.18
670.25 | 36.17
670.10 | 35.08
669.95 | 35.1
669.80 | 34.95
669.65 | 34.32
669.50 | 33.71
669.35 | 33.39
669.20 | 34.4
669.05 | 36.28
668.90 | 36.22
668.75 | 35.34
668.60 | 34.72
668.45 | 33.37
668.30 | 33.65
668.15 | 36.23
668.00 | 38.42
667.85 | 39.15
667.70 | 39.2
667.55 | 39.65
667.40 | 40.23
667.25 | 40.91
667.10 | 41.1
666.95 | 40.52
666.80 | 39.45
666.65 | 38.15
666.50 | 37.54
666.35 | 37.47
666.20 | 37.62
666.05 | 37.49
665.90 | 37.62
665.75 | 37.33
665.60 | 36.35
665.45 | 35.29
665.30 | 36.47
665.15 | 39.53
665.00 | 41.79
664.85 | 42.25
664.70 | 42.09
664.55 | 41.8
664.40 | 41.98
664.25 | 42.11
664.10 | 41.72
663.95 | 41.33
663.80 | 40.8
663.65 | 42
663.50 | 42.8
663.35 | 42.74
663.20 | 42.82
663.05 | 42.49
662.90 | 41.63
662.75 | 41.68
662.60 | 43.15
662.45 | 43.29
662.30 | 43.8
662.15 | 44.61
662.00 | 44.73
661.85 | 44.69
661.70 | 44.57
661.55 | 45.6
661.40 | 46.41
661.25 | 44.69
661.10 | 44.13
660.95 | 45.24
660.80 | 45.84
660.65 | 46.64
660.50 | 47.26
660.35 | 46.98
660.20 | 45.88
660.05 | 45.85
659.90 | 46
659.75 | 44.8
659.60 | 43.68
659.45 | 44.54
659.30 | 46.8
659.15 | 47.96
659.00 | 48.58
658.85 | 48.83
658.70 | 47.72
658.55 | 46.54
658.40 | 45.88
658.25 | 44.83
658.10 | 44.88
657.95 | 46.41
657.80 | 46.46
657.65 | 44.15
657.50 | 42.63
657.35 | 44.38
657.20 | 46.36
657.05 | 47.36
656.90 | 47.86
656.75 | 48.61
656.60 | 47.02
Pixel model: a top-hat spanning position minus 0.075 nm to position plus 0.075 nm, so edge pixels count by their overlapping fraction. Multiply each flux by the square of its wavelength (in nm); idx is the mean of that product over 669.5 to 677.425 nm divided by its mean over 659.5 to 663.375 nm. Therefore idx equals 0.79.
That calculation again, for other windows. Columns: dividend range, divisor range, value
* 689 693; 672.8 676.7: 1.22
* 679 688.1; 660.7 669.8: 0.88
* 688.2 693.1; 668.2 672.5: 1.17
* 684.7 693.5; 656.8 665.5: 0.90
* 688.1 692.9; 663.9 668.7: 1.05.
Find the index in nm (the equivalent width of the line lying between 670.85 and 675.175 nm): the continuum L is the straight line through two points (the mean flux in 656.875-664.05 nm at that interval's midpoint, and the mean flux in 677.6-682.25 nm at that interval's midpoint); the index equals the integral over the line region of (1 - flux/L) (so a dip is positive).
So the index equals 0.45 nm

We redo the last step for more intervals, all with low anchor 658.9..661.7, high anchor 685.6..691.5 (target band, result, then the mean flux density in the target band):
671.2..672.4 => 0.26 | 32.6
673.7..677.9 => 0.69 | 33.8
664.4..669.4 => 0.64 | 38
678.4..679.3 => 0.19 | 31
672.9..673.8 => 0.18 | 33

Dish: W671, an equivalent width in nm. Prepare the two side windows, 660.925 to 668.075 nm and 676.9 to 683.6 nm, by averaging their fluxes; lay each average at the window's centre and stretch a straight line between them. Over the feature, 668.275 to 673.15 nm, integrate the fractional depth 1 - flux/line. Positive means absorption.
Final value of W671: 0.468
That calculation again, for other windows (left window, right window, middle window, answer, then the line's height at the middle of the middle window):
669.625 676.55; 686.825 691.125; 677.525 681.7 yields 0.217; 34.8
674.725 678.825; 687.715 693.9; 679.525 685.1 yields 0.355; 35.6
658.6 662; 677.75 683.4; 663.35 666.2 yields 0.203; 43.1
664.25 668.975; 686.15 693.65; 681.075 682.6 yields 0.213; 37.9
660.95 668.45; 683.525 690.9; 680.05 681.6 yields 0.148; 36.6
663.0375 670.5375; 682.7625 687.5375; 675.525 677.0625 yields 0.092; 35.8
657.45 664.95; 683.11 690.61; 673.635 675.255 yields 0.246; 39.4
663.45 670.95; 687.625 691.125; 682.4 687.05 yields 0.473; 37.2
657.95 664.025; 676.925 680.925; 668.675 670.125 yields 0.166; 39.4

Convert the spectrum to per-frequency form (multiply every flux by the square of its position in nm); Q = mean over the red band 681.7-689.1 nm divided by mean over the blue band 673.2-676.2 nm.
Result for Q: 1.05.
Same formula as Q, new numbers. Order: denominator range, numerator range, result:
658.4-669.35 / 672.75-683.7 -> 0.83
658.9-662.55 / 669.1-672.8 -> 0.78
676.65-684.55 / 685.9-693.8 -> 1.16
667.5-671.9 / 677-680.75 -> 0.95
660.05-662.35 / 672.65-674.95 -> 0.76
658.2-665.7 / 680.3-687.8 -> 0.81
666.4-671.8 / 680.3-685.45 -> 0.95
